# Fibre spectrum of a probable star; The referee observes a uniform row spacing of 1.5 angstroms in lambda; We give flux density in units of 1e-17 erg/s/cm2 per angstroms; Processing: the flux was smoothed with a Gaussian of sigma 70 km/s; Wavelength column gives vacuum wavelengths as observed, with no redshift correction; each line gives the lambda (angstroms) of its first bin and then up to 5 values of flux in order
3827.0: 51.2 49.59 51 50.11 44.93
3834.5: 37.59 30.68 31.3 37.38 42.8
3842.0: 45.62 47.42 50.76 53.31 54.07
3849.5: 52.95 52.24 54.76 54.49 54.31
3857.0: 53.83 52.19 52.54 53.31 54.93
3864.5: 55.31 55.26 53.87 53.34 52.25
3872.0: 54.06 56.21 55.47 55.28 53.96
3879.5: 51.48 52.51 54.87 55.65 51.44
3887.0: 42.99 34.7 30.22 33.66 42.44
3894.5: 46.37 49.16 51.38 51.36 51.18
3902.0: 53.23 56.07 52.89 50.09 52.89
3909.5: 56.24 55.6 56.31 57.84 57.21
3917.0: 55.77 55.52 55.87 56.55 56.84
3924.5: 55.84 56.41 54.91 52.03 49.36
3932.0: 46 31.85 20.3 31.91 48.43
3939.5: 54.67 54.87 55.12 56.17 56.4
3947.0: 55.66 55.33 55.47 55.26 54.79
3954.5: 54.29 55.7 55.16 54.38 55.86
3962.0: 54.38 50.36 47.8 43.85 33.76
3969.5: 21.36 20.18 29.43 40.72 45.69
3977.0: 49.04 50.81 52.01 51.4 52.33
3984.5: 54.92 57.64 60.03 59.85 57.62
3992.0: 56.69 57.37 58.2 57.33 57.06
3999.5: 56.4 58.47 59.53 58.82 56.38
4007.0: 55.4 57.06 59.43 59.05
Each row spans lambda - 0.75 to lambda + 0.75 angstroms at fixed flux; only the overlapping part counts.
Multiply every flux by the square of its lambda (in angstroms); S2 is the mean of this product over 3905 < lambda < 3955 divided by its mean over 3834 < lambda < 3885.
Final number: 1.06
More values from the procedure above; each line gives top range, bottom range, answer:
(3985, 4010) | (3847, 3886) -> 1.15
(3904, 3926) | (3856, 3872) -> 1.06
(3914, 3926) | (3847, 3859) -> 1.09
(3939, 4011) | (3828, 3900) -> 1.13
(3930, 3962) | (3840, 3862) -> 1.02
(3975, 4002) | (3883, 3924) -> 1.14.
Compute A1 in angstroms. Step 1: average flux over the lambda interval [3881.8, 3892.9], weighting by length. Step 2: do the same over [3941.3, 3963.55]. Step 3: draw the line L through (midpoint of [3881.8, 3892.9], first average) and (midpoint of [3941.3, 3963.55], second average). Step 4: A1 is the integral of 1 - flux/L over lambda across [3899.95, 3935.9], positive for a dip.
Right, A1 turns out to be -2.4 angstroms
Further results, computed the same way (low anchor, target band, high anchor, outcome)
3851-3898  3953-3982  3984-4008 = 5.28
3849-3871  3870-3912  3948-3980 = 1.24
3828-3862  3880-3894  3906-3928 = 2.13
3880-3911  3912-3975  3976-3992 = 3.00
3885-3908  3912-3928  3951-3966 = -2.28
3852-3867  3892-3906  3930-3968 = 0.55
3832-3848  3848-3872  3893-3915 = -4.11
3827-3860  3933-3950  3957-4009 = 0.74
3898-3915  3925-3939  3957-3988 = 1.99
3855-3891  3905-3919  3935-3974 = -1.53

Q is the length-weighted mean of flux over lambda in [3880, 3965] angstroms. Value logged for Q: 51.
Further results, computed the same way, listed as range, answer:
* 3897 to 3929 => 54.7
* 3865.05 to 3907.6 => 50.1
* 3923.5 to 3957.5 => 50.6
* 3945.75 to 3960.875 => 55.2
